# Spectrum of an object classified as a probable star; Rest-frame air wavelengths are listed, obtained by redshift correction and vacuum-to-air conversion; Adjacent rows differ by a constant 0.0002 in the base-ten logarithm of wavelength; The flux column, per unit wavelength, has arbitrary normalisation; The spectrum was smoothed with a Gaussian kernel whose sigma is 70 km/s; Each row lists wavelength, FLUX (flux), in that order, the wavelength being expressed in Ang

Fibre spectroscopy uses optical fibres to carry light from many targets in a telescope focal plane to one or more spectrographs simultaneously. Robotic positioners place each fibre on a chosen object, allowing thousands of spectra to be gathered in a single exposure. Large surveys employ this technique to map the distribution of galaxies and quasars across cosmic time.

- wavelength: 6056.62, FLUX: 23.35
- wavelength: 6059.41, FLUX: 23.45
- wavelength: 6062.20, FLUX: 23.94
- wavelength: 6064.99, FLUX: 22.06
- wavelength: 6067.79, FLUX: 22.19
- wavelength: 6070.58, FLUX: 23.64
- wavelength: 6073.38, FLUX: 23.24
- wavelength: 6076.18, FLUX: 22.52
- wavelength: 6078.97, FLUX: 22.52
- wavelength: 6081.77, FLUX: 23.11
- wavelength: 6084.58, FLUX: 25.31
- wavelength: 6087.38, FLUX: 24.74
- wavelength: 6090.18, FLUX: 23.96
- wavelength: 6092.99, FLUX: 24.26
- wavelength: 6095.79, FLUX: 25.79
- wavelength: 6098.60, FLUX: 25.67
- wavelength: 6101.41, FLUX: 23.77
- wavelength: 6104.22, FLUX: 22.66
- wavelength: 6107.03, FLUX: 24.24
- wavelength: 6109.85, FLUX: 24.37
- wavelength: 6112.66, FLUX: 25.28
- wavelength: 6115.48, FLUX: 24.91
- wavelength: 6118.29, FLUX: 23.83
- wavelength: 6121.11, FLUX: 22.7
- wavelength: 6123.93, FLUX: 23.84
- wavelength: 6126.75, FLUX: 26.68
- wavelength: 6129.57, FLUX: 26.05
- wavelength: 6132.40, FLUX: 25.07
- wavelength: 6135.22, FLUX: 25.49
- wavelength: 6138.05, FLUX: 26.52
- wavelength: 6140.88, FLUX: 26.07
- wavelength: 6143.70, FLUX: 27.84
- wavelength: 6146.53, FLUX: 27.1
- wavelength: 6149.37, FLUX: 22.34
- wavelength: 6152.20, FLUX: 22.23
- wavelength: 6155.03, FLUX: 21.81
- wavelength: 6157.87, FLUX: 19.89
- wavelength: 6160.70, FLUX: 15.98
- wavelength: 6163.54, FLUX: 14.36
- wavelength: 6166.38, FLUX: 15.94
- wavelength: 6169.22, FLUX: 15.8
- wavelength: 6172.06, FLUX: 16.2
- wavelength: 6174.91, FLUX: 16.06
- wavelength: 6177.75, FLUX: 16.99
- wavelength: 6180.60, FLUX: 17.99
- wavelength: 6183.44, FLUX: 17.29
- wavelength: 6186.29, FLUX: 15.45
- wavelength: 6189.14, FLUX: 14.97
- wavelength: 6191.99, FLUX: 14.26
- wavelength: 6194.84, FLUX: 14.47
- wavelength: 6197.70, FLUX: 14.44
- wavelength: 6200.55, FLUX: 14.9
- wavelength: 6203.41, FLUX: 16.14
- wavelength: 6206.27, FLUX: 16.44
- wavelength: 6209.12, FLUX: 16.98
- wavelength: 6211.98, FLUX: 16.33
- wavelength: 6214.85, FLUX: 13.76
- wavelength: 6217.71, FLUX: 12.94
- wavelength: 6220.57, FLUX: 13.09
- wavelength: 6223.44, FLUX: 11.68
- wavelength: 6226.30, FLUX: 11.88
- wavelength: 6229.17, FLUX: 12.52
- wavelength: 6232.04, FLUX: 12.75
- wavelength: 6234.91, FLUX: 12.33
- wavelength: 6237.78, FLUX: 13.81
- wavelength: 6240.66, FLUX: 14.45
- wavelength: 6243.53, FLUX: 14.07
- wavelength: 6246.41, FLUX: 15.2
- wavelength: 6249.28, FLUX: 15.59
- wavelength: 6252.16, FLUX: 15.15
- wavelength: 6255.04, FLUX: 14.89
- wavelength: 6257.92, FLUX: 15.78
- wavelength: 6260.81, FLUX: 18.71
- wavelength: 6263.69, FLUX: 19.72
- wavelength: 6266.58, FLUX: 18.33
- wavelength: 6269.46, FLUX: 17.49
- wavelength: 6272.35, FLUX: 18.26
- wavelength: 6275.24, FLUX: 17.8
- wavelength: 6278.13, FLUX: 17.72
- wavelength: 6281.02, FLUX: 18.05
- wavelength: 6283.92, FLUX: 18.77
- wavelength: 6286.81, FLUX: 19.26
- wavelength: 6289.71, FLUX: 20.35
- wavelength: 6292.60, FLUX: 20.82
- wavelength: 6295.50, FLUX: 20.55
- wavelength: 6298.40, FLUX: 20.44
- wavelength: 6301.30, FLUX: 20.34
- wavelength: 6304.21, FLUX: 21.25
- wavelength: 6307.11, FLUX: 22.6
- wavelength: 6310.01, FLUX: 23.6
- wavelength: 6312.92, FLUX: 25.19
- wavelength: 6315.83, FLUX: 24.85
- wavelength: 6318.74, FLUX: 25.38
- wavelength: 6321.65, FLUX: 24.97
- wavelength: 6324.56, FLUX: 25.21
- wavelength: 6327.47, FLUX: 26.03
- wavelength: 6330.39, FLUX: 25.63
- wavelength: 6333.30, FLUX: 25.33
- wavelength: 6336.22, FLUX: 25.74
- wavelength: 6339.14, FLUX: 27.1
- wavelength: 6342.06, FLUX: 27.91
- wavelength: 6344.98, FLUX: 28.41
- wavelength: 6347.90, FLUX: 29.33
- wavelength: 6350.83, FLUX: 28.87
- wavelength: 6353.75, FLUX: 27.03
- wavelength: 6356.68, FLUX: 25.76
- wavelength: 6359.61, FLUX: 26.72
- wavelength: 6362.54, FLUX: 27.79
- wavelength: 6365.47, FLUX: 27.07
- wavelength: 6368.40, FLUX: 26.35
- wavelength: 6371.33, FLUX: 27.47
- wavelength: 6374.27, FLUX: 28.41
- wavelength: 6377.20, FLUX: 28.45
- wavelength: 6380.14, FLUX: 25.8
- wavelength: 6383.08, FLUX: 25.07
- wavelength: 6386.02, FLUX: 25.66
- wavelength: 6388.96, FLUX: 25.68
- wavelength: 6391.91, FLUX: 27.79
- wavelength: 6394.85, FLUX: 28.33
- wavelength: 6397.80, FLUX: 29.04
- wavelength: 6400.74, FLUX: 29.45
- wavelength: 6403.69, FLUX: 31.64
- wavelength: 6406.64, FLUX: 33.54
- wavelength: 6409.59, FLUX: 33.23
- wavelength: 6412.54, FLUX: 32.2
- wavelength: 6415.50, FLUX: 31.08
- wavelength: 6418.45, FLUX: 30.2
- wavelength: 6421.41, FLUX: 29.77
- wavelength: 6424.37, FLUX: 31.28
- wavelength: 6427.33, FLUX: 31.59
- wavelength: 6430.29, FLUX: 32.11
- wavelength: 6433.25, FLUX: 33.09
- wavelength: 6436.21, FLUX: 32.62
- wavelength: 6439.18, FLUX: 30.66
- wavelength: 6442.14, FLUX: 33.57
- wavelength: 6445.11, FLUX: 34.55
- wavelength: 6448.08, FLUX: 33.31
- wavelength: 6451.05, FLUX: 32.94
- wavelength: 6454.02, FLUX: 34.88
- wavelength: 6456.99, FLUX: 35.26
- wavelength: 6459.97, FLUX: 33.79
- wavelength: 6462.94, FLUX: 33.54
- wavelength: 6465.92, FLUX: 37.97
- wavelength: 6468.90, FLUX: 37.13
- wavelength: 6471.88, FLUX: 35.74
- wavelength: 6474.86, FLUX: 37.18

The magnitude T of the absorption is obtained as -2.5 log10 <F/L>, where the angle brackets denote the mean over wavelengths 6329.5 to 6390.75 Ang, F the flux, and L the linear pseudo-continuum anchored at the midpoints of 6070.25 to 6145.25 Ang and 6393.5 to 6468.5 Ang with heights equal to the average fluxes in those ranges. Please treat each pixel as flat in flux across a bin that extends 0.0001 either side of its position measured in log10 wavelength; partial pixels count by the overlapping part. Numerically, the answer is 0.143 mag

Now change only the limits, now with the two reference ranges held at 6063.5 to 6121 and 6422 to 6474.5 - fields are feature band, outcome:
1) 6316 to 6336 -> 0.19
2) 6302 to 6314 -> 0.29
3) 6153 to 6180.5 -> 0.45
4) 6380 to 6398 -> 0.20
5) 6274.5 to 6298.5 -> 0.45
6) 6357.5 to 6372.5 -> 0.17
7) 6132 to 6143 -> -0.04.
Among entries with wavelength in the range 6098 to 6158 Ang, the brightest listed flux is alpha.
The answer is 27.84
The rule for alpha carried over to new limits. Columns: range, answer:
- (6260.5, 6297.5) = 20.82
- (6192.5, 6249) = 16.98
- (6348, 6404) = 31.64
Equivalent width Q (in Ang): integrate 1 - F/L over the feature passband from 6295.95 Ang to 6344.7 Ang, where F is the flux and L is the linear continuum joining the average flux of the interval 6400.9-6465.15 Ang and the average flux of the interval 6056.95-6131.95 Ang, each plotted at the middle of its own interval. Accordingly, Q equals 8.66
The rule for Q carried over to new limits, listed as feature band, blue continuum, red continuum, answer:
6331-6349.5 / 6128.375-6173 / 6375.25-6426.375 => 0.2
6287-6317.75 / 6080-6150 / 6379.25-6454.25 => 7.1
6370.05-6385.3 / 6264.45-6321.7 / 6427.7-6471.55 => 0.5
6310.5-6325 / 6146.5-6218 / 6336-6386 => -0.2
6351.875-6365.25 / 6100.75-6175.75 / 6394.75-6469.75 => 1.4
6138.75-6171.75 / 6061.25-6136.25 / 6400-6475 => 6.2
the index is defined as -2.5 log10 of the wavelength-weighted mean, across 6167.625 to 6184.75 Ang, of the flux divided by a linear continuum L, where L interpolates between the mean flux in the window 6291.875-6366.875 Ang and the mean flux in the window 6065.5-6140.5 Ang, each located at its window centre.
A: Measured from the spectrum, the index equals 0.42 mag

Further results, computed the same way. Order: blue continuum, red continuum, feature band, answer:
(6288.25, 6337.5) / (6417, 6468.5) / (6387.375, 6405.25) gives 0.037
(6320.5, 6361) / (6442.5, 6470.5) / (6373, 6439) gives 0.052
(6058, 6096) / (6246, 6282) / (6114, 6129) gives -0.115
